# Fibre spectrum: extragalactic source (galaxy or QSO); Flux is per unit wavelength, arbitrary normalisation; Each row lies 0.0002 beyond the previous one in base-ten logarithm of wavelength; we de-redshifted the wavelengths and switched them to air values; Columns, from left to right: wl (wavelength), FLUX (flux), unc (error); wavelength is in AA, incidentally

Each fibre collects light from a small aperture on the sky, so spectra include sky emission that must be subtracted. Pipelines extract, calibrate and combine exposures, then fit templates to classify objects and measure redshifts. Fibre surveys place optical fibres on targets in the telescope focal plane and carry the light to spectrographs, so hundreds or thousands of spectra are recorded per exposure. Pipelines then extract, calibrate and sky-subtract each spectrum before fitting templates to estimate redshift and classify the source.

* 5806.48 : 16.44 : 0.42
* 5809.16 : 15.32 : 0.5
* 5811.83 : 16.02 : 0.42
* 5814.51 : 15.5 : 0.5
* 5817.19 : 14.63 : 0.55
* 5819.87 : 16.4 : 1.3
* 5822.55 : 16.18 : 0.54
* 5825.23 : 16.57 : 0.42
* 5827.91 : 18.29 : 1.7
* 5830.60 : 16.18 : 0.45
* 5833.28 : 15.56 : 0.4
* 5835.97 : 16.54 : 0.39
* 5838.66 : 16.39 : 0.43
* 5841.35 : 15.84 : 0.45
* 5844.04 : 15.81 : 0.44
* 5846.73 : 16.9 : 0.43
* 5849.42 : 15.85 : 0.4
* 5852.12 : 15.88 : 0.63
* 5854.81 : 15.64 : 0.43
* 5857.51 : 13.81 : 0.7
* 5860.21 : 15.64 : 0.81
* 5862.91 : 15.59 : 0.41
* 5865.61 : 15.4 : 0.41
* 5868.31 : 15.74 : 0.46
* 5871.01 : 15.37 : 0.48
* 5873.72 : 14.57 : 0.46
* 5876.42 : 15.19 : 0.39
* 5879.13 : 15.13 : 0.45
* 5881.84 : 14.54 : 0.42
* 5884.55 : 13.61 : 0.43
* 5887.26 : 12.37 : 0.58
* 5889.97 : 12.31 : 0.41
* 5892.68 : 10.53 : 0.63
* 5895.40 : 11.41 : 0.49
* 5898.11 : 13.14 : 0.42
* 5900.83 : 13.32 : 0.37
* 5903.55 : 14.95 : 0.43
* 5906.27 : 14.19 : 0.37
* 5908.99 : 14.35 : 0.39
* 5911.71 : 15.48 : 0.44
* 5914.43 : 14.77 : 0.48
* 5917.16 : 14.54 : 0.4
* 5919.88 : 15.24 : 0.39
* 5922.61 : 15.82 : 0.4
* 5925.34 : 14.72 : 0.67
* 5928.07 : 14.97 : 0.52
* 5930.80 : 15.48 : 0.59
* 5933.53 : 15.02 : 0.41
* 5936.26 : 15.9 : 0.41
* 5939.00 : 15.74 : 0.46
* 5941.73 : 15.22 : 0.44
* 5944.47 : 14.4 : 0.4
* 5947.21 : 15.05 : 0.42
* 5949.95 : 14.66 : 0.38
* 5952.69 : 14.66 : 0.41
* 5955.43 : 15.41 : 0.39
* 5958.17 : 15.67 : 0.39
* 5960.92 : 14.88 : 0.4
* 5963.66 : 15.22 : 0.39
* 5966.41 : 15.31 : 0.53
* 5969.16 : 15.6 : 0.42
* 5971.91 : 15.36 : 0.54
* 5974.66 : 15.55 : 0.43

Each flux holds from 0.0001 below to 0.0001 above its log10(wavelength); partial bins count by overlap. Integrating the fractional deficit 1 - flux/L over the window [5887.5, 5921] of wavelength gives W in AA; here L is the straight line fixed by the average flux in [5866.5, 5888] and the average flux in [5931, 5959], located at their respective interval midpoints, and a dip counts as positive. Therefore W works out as 2.8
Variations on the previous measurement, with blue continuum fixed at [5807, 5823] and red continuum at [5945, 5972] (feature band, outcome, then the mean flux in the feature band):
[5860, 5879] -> 0.19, 15.3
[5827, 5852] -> -1.16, 16.3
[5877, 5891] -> 1.56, 13.7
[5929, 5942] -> -0.21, 15.5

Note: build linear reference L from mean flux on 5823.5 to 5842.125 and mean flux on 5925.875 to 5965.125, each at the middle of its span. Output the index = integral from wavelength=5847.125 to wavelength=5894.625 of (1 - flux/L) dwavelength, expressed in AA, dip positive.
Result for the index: 4.46 AA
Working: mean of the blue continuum 16.5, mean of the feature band 14.5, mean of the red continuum 15.2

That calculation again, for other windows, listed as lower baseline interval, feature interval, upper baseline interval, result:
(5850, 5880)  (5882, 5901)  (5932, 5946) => 3.5 AA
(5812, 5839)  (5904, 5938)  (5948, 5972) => 1.0 AA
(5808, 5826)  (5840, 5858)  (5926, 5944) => -0.1 AA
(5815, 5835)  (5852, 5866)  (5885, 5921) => -0.2 AA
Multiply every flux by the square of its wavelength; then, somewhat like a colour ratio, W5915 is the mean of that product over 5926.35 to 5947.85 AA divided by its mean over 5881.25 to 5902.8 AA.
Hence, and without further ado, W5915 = 1.2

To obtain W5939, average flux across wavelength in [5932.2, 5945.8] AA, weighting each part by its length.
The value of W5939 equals 15.3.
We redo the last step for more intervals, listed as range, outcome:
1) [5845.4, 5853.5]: 16.2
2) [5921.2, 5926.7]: 15.3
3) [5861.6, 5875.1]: 15.3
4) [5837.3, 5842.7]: 16.1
